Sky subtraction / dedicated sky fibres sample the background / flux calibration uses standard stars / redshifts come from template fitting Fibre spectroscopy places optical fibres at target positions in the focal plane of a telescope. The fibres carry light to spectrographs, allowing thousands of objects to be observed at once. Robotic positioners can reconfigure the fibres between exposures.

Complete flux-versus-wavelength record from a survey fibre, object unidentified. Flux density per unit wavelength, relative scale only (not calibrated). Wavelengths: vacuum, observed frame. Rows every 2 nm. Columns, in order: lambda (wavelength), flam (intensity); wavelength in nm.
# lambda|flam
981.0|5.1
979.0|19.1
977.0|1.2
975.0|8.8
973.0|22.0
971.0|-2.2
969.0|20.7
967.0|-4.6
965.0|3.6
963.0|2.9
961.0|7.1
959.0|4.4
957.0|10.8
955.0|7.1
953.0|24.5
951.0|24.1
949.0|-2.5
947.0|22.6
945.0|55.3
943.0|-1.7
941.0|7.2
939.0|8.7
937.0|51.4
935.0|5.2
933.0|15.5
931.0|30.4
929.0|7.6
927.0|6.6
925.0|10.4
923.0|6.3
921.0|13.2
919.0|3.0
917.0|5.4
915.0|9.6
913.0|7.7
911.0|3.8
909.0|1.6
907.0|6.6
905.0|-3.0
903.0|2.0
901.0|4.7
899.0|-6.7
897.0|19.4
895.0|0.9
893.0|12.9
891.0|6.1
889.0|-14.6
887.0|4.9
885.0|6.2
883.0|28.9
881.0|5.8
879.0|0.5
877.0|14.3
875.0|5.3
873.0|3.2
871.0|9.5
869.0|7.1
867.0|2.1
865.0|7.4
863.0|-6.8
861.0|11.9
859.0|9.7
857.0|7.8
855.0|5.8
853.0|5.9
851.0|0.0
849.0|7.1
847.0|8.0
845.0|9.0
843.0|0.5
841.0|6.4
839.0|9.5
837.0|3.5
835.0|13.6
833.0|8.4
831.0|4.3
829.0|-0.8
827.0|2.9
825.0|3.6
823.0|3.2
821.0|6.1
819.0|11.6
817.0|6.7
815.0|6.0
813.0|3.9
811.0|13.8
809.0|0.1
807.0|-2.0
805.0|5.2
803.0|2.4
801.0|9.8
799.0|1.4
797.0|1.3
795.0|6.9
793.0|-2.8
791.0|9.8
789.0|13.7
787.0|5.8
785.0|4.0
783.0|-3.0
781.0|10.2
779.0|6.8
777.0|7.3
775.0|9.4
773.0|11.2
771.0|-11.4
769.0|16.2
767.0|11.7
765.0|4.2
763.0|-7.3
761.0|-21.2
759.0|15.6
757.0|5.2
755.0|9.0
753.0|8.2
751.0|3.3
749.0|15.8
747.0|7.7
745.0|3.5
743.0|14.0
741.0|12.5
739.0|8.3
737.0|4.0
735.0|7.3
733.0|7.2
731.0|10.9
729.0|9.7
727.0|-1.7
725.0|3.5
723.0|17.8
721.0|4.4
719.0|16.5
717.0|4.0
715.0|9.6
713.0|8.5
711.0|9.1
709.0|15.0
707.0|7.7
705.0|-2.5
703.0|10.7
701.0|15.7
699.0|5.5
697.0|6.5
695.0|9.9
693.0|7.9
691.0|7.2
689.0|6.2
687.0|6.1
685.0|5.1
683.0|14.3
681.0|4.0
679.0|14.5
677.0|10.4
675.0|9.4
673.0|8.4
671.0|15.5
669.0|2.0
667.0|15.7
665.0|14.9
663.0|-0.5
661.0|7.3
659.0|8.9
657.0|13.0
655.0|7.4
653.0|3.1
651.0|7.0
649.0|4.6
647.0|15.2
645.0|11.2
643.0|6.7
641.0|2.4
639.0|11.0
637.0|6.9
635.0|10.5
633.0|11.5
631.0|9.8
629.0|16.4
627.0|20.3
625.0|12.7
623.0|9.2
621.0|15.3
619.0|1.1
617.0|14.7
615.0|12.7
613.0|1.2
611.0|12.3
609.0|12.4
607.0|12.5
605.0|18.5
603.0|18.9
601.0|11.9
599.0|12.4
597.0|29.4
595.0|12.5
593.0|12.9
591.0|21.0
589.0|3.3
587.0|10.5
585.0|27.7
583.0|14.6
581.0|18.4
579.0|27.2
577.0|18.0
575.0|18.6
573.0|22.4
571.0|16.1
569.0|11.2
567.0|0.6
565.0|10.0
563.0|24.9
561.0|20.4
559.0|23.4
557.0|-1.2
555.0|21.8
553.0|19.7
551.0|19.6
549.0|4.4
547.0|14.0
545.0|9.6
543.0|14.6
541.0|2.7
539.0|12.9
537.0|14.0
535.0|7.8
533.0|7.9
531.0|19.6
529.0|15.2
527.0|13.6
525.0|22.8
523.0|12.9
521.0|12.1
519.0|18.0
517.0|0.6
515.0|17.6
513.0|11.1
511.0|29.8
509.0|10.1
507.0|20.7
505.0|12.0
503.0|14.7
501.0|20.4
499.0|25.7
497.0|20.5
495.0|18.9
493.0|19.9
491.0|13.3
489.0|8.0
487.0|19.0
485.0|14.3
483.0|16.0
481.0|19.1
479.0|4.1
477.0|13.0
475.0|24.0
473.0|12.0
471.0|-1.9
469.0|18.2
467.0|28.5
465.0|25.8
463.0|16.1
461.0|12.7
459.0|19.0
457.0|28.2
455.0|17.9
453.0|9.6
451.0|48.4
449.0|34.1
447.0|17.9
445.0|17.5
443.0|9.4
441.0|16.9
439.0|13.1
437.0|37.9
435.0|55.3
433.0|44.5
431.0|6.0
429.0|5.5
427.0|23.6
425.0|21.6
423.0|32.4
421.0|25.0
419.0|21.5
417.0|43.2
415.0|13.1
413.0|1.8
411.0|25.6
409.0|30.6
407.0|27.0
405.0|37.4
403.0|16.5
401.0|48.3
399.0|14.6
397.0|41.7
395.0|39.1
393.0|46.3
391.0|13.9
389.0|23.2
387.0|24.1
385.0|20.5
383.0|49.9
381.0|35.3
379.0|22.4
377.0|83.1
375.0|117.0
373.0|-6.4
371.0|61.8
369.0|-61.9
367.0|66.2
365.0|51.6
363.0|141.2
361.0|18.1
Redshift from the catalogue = 1.514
